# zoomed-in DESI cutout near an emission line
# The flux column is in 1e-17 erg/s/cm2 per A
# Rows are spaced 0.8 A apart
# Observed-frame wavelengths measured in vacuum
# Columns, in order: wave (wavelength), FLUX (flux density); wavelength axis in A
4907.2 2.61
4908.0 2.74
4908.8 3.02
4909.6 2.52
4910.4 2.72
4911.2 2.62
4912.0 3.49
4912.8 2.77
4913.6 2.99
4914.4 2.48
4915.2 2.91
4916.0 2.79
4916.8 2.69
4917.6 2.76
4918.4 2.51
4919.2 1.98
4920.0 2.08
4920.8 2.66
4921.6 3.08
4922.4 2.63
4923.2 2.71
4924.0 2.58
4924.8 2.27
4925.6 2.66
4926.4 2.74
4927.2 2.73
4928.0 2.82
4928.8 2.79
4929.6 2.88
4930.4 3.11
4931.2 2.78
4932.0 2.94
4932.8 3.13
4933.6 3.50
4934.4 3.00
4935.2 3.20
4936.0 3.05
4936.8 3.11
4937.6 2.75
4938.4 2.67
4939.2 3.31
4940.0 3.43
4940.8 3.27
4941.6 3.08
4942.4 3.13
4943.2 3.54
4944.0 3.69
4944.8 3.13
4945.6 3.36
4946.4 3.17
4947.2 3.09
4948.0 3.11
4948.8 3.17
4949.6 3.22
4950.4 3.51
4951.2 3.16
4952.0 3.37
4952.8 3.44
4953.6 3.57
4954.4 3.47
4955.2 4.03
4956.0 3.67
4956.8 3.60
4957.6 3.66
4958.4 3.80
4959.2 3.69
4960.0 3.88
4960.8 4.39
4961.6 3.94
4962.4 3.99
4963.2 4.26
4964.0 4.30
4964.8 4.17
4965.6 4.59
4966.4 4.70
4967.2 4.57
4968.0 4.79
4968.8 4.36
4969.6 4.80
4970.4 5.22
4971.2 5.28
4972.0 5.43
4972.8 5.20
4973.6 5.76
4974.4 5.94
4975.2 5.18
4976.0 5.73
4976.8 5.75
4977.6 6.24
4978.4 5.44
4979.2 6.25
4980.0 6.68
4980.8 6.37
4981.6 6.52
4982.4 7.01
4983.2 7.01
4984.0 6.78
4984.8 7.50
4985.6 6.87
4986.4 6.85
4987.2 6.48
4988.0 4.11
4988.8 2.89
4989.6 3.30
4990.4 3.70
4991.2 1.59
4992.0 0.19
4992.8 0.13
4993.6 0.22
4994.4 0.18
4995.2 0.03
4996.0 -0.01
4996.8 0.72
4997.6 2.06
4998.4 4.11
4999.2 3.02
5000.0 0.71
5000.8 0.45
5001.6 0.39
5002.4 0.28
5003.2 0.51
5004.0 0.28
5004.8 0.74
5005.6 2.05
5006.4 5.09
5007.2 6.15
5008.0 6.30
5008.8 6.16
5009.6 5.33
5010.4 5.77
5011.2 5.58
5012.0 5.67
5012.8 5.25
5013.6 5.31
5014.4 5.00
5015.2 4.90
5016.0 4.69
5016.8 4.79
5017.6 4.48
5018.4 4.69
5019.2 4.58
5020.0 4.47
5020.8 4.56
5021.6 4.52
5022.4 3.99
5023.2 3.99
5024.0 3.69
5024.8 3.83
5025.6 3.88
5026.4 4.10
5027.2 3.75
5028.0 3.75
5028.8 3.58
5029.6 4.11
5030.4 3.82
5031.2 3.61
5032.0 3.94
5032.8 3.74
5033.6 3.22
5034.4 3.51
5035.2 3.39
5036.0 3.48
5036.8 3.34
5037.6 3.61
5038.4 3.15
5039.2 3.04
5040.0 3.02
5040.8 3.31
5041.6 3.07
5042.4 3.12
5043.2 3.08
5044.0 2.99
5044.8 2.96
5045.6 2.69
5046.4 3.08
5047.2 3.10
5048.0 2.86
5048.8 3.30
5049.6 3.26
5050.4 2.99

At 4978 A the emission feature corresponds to C IV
